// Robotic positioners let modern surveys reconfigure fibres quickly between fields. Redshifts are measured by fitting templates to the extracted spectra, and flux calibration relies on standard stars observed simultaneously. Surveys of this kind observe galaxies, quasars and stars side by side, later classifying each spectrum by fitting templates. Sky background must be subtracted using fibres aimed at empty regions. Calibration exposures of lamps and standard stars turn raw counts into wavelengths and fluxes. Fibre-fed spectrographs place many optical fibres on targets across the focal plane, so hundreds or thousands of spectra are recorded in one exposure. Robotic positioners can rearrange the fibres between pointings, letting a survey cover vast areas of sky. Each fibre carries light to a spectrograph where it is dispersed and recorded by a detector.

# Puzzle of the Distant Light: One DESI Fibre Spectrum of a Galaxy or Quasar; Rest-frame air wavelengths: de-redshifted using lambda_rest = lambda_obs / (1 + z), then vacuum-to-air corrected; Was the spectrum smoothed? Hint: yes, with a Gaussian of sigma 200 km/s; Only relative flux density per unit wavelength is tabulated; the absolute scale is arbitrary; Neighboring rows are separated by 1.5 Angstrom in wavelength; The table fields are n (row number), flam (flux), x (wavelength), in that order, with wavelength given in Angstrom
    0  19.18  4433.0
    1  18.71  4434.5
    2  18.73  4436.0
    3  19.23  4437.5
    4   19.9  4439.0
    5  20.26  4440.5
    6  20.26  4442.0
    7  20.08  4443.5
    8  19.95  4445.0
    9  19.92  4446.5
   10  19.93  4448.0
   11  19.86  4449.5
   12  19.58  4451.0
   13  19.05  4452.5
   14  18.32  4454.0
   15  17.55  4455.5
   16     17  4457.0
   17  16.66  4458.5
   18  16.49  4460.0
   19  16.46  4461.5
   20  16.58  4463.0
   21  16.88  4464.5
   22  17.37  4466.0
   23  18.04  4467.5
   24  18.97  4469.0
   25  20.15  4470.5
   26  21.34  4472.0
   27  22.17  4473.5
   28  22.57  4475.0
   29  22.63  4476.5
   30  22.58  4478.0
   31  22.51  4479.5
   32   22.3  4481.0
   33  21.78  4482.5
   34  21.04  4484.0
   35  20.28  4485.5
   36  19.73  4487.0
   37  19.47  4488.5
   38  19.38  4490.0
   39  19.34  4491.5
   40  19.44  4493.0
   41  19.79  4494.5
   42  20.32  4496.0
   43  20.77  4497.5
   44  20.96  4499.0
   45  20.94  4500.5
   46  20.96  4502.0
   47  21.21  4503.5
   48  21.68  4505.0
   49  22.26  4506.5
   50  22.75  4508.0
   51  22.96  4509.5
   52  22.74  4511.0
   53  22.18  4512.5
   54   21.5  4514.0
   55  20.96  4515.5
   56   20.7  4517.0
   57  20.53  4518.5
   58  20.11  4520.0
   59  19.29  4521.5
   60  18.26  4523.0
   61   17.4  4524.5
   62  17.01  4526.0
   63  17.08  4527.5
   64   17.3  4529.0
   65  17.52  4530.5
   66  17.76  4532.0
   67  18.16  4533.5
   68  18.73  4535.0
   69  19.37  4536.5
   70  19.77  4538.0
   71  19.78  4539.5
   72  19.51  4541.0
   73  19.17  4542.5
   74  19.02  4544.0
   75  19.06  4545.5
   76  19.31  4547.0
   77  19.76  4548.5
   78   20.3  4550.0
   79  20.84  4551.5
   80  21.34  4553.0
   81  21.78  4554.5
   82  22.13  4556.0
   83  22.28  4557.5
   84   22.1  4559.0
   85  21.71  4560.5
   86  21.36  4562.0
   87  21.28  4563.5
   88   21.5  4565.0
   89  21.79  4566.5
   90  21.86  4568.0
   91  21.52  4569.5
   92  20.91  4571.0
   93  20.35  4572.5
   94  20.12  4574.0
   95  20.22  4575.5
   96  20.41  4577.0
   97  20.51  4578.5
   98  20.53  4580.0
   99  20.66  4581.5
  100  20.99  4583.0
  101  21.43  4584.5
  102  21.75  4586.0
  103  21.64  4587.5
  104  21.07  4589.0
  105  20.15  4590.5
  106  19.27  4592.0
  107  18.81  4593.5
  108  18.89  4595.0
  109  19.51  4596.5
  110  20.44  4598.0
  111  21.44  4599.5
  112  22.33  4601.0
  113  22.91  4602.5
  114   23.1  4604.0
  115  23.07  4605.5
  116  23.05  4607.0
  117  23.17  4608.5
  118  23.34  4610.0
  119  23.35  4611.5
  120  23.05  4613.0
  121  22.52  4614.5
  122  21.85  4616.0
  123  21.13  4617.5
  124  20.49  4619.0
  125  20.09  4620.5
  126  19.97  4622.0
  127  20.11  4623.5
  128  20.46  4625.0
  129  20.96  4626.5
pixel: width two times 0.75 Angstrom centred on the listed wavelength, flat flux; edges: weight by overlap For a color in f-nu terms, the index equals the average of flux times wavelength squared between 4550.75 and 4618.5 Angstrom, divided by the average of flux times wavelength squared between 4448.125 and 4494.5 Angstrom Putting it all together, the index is 1.2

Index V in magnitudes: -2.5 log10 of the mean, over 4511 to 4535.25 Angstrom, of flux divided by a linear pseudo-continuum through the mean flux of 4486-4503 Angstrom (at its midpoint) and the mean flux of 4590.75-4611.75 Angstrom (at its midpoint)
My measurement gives 0.07 mag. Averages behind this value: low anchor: 20.1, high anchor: 21.5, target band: 19.2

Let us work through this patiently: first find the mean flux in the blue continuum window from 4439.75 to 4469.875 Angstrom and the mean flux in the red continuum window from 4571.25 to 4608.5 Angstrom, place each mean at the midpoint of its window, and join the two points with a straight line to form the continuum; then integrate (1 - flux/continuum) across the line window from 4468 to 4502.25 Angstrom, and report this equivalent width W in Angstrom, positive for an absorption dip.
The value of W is -3.2 Angstrom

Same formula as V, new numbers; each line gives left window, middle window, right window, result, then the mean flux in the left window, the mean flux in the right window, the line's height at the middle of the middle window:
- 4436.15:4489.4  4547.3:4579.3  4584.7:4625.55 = -0.01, 19.6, 21.4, 20.9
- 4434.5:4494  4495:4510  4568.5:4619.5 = -0.07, 19.6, 21.3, 20.1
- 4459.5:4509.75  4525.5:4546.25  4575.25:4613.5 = 0.13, 20.3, 21.4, 20.8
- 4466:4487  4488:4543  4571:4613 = 0.06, 21.1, 21.2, 21.1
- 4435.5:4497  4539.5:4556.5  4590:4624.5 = 0.03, 19.6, 21.4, 20.6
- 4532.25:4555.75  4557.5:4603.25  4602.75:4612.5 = 0.04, 19.7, 23.2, 21.7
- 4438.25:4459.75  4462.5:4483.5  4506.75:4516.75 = -0.01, 19.1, 22.1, 20.3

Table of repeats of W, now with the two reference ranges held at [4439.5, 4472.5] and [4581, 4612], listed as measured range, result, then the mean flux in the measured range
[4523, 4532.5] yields 1.3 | 17.4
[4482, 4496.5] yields -0.5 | 20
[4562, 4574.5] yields -0.2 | 21.2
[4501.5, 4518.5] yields -1.8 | 21.8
